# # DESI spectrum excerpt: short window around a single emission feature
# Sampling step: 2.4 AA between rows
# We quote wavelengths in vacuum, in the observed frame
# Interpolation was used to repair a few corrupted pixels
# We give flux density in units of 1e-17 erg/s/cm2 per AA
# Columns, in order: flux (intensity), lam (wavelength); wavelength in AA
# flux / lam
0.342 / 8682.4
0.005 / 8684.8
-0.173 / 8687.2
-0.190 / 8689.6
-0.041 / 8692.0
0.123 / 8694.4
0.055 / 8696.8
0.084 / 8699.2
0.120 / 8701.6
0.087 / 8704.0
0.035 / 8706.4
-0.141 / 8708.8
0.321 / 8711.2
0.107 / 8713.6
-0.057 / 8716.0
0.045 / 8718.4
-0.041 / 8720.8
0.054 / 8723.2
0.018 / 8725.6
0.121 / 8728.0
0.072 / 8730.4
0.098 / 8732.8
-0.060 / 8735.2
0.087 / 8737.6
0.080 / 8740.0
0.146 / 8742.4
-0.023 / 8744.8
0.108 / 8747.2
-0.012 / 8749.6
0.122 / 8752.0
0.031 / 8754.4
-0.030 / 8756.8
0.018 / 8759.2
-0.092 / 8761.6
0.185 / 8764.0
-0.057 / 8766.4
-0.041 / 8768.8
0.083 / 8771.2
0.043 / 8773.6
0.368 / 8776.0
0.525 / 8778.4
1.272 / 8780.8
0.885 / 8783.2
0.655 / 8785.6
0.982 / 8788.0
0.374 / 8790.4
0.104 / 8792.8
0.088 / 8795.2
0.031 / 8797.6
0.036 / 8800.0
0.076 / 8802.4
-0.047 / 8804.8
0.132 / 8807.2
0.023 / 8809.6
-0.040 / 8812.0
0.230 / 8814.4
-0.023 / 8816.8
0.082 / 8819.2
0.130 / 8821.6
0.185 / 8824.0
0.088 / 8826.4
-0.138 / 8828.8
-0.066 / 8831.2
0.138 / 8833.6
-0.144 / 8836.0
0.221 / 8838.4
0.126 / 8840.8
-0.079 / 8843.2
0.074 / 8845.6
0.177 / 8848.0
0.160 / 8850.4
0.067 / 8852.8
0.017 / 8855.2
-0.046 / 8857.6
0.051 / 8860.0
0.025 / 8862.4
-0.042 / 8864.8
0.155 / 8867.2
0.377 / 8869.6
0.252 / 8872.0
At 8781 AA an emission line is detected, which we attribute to [O II] 3727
